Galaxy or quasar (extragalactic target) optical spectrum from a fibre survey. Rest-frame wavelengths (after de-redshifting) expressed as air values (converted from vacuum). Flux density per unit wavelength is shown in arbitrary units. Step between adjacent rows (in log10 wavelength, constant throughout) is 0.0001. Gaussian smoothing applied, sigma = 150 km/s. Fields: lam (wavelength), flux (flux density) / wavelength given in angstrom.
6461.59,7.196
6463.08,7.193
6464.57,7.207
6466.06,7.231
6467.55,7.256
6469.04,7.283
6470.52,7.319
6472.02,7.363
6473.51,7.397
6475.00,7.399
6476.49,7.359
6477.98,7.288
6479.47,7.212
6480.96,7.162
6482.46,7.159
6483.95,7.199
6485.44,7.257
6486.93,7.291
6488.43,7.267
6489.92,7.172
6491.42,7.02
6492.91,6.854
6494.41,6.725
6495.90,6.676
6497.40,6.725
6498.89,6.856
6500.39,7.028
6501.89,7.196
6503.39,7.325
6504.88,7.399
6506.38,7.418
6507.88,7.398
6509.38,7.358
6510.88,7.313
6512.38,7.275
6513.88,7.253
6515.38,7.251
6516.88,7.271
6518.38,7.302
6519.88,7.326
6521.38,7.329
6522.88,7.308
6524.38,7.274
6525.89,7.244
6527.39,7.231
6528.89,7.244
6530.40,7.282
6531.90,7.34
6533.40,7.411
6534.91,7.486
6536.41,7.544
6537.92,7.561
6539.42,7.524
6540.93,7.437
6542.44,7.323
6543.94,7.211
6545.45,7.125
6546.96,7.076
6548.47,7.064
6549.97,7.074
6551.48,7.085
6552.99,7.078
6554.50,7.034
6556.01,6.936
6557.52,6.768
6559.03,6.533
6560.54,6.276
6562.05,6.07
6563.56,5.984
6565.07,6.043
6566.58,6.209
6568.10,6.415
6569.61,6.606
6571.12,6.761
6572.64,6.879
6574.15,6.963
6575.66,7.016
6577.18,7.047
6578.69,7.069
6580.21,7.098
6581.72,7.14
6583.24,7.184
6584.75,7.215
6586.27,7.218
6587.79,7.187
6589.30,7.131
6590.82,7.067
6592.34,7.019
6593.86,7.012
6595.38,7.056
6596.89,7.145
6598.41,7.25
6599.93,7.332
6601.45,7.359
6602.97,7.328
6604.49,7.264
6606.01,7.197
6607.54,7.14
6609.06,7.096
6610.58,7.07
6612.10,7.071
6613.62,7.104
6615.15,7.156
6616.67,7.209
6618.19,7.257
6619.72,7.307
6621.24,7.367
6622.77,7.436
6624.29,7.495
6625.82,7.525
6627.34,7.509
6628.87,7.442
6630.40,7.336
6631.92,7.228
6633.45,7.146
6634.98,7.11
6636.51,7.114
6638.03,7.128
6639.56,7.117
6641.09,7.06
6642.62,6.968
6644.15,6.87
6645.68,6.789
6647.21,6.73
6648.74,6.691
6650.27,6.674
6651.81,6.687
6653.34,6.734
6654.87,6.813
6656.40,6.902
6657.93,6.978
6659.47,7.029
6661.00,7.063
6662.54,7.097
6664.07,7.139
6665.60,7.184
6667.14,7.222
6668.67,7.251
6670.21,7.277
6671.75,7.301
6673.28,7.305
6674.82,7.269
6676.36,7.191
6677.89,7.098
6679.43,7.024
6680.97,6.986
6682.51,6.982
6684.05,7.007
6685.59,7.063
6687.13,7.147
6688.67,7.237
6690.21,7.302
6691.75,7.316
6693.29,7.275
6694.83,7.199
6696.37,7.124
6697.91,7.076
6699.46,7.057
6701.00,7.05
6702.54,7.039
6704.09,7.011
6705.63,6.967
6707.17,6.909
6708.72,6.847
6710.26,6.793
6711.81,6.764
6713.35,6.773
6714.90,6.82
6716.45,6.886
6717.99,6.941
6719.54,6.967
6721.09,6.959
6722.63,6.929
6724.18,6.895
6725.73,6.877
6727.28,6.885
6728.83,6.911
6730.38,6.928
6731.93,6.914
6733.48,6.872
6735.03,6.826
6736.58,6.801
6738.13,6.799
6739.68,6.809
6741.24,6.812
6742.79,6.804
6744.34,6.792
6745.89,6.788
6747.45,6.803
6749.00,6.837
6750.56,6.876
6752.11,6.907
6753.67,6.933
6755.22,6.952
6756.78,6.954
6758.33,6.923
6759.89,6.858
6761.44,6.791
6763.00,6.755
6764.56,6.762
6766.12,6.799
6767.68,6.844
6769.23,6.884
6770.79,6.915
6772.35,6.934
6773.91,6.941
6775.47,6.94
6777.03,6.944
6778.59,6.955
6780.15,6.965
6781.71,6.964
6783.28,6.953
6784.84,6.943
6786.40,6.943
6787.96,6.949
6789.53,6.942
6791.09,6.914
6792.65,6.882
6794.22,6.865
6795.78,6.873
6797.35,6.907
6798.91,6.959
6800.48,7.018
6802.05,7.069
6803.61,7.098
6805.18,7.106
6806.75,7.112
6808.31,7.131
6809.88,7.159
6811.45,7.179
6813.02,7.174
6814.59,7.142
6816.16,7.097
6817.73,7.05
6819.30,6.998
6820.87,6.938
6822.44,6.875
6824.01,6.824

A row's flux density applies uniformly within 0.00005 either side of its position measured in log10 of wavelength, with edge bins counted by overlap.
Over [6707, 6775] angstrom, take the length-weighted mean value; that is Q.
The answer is 6.86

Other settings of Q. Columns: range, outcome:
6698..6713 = 6.94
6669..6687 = 7.14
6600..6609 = 7.25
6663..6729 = 7.05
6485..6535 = 7.2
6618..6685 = 7.11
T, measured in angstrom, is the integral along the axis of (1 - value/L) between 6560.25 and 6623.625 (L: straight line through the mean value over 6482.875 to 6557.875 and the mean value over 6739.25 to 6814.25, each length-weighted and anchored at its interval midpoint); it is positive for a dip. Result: 1.1 angstrom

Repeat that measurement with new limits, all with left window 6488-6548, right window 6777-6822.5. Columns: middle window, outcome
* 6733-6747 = 0.5 angstrom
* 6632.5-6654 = 0.6 angstrom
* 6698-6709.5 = 0.2 angstrom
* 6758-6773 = 0.4 angstrom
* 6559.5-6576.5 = 1.7 angstrom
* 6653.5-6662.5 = 0.2 angstrom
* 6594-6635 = -0.6 angstrom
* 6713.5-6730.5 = 0.4 angstrom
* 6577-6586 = 0.1 angstrom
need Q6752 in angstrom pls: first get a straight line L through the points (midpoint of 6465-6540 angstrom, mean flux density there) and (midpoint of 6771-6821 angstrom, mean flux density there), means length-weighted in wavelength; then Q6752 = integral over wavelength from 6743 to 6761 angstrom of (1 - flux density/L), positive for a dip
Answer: 0.4 angstrom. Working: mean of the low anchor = 7.25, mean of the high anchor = 7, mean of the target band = 6.87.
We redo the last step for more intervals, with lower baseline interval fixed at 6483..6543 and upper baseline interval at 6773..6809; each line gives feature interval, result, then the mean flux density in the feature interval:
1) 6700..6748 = 1.09 angstrom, 6.88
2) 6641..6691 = 0.43 angstrom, 7.03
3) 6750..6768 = 0.36 angstrom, 6.86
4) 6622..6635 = -0.44 angstrom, 7.37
